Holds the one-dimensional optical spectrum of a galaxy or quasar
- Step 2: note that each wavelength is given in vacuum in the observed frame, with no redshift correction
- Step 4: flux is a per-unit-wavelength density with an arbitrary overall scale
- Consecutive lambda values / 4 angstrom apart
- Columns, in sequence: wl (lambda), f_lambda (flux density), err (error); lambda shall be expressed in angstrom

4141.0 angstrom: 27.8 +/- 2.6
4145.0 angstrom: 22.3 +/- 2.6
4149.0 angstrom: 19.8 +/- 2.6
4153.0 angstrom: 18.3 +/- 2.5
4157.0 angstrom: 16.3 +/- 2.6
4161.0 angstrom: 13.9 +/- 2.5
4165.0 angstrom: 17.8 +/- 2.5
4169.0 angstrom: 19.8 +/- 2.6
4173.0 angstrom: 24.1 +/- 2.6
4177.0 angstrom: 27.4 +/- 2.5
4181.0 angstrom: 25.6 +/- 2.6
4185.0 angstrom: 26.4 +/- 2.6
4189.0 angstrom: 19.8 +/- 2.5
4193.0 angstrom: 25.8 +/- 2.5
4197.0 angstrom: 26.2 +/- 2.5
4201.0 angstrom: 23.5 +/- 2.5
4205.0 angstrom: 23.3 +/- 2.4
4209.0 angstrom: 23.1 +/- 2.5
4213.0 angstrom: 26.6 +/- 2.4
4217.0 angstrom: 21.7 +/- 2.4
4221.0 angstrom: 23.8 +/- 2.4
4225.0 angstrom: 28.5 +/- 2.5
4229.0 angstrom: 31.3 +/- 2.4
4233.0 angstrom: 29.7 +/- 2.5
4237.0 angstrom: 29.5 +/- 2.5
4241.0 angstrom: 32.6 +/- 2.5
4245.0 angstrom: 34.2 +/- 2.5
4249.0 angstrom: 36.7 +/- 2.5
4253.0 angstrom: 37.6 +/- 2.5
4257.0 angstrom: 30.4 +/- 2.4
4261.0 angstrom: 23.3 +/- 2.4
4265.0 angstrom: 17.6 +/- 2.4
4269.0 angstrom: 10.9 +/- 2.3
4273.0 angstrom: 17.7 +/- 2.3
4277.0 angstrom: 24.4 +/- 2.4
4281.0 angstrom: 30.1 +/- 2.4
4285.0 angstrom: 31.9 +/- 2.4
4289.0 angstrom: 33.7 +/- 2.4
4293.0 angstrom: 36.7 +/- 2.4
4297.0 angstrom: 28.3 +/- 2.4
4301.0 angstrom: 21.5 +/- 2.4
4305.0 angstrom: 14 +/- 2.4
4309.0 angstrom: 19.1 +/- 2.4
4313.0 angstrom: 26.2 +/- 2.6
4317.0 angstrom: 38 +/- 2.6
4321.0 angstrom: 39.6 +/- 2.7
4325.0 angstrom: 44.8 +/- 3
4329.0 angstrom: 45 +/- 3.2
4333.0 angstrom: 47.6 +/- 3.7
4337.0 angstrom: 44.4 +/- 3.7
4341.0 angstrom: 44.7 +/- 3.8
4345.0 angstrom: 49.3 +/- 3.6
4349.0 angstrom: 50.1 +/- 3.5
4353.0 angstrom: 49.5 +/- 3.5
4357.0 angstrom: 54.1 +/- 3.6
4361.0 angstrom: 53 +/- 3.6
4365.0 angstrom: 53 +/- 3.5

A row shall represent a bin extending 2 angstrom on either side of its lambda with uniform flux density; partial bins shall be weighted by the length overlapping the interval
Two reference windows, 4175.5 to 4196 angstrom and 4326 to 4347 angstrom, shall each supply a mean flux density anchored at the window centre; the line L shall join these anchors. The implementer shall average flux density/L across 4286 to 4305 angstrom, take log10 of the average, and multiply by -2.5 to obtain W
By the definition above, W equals 0.38 mag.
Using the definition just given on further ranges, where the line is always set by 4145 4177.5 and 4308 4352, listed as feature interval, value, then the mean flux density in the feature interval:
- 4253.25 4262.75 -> 0.110 mag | 28.9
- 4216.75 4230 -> 0.043 mag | 26.6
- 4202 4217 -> 0.081 mag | 23.9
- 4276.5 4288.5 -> 0.179 mag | 30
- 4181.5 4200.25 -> -0.056 mag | 24.6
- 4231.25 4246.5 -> -0.064 mag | 31.4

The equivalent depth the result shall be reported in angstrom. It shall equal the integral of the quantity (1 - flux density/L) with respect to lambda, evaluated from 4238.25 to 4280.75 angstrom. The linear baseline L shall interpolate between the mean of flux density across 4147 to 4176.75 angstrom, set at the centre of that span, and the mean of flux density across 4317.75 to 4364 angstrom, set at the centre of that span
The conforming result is 9.05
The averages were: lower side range 19.1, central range 26.7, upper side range 47.3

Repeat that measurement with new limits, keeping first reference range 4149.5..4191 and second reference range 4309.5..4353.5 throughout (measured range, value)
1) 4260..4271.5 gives 5.8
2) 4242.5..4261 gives -1.0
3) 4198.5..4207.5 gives 0.6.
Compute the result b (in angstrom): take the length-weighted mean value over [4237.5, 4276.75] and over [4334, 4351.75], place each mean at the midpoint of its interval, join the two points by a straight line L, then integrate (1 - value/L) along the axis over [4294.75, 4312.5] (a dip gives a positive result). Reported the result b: 7.7 angstrom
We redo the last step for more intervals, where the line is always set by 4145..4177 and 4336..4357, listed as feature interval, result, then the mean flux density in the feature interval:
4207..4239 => 2.6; 26.8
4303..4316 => 6.6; 21.2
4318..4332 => 0.6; 43.1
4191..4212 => 0.9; 24.5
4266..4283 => 7.6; 20.6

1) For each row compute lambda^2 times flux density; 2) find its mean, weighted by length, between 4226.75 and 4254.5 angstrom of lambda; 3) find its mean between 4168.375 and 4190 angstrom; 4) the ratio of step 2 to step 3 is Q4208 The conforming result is 1.4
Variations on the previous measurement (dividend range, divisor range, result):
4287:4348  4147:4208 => 1.75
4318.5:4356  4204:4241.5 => 1.81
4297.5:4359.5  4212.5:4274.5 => 1.50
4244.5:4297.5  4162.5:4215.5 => 1.23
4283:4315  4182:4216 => 1.14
